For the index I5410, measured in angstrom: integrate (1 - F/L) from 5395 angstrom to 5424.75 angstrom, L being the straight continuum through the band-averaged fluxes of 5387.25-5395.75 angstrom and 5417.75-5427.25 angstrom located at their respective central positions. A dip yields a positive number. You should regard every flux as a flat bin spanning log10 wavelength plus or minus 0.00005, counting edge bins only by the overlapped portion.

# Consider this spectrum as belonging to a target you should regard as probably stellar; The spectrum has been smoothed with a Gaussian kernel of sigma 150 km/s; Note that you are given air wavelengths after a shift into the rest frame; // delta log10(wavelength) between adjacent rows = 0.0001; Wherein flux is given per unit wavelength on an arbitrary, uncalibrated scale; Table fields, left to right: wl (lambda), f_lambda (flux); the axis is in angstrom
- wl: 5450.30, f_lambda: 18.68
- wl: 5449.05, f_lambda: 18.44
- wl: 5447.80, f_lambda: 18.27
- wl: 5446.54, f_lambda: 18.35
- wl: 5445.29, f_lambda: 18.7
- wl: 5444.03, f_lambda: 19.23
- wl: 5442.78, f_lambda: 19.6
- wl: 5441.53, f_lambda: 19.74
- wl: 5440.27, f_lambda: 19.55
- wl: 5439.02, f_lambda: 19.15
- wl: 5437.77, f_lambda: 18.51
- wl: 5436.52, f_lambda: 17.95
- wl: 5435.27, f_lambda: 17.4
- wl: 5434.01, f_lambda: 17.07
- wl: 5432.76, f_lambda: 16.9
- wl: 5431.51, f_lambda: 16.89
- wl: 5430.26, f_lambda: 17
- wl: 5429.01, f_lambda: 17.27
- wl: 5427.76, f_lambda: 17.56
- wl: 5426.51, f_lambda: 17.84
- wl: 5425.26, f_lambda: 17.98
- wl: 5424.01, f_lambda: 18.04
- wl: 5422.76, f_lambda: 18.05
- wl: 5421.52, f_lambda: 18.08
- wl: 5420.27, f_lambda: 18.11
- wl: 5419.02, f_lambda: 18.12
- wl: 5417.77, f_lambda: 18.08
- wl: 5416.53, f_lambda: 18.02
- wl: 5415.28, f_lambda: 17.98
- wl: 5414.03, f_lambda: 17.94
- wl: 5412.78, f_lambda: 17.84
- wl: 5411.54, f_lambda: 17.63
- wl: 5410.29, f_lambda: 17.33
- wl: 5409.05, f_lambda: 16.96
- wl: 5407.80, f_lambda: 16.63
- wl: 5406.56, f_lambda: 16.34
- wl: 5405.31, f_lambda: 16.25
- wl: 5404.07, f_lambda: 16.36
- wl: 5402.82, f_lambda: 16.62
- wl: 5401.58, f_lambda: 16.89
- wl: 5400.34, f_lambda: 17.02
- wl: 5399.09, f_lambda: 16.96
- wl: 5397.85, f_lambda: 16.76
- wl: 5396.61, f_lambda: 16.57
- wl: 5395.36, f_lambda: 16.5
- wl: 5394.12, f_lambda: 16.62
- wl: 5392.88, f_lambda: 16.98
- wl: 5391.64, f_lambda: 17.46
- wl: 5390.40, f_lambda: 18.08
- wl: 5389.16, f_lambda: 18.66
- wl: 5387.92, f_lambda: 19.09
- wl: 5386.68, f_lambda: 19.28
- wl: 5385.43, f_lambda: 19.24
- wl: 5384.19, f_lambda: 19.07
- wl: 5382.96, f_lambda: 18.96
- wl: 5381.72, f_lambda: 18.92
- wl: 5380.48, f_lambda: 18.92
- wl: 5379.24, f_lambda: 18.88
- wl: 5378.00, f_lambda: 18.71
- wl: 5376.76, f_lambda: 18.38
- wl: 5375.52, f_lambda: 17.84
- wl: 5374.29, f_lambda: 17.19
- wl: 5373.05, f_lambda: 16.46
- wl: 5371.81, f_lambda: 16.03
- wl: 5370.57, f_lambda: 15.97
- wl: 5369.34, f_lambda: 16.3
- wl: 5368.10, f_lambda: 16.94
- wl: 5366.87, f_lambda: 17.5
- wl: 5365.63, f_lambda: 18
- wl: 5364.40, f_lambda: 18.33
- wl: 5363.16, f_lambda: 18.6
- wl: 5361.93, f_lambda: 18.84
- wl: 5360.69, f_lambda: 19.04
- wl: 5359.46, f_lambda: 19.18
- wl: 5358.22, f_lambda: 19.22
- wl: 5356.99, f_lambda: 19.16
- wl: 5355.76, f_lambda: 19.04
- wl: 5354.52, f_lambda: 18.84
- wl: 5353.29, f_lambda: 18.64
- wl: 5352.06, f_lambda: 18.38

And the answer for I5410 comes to 1.0 angstrom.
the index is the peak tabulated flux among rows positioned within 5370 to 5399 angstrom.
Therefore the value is 19.28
